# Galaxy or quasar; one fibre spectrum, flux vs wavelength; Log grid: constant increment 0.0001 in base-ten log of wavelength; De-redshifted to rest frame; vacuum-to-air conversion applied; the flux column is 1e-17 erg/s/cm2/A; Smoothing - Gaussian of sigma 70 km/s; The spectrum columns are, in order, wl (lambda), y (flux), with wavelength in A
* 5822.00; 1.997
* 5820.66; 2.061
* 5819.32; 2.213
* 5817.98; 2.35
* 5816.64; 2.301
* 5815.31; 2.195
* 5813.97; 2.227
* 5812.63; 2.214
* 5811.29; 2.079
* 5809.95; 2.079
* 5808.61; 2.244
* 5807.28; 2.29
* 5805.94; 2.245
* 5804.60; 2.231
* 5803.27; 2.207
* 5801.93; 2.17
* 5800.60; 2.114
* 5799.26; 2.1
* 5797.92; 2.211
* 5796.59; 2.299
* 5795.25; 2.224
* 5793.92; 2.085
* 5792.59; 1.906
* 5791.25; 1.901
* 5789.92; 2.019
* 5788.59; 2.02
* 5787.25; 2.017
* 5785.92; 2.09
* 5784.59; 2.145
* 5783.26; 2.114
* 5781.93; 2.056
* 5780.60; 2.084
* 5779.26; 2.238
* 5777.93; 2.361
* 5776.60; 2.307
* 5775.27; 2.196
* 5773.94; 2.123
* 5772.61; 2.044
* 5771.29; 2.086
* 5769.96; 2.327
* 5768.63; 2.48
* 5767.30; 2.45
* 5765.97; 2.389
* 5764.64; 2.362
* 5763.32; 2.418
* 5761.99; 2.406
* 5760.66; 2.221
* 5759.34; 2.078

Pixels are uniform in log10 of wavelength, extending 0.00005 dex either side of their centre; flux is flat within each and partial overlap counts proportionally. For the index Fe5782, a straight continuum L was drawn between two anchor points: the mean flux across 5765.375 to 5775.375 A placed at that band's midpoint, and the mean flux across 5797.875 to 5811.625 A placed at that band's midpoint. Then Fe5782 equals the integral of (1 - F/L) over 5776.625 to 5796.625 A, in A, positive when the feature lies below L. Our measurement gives 1.1 A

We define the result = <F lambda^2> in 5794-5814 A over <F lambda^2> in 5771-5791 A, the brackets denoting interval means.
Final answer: 1.0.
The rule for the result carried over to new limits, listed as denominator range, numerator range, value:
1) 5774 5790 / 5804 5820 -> 1.05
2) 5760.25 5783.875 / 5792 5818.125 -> 0.98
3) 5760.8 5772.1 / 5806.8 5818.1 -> 0.96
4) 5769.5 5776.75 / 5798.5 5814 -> 1.02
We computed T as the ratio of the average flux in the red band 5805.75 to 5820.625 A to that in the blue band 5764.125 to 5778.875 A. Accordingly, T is 0.97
